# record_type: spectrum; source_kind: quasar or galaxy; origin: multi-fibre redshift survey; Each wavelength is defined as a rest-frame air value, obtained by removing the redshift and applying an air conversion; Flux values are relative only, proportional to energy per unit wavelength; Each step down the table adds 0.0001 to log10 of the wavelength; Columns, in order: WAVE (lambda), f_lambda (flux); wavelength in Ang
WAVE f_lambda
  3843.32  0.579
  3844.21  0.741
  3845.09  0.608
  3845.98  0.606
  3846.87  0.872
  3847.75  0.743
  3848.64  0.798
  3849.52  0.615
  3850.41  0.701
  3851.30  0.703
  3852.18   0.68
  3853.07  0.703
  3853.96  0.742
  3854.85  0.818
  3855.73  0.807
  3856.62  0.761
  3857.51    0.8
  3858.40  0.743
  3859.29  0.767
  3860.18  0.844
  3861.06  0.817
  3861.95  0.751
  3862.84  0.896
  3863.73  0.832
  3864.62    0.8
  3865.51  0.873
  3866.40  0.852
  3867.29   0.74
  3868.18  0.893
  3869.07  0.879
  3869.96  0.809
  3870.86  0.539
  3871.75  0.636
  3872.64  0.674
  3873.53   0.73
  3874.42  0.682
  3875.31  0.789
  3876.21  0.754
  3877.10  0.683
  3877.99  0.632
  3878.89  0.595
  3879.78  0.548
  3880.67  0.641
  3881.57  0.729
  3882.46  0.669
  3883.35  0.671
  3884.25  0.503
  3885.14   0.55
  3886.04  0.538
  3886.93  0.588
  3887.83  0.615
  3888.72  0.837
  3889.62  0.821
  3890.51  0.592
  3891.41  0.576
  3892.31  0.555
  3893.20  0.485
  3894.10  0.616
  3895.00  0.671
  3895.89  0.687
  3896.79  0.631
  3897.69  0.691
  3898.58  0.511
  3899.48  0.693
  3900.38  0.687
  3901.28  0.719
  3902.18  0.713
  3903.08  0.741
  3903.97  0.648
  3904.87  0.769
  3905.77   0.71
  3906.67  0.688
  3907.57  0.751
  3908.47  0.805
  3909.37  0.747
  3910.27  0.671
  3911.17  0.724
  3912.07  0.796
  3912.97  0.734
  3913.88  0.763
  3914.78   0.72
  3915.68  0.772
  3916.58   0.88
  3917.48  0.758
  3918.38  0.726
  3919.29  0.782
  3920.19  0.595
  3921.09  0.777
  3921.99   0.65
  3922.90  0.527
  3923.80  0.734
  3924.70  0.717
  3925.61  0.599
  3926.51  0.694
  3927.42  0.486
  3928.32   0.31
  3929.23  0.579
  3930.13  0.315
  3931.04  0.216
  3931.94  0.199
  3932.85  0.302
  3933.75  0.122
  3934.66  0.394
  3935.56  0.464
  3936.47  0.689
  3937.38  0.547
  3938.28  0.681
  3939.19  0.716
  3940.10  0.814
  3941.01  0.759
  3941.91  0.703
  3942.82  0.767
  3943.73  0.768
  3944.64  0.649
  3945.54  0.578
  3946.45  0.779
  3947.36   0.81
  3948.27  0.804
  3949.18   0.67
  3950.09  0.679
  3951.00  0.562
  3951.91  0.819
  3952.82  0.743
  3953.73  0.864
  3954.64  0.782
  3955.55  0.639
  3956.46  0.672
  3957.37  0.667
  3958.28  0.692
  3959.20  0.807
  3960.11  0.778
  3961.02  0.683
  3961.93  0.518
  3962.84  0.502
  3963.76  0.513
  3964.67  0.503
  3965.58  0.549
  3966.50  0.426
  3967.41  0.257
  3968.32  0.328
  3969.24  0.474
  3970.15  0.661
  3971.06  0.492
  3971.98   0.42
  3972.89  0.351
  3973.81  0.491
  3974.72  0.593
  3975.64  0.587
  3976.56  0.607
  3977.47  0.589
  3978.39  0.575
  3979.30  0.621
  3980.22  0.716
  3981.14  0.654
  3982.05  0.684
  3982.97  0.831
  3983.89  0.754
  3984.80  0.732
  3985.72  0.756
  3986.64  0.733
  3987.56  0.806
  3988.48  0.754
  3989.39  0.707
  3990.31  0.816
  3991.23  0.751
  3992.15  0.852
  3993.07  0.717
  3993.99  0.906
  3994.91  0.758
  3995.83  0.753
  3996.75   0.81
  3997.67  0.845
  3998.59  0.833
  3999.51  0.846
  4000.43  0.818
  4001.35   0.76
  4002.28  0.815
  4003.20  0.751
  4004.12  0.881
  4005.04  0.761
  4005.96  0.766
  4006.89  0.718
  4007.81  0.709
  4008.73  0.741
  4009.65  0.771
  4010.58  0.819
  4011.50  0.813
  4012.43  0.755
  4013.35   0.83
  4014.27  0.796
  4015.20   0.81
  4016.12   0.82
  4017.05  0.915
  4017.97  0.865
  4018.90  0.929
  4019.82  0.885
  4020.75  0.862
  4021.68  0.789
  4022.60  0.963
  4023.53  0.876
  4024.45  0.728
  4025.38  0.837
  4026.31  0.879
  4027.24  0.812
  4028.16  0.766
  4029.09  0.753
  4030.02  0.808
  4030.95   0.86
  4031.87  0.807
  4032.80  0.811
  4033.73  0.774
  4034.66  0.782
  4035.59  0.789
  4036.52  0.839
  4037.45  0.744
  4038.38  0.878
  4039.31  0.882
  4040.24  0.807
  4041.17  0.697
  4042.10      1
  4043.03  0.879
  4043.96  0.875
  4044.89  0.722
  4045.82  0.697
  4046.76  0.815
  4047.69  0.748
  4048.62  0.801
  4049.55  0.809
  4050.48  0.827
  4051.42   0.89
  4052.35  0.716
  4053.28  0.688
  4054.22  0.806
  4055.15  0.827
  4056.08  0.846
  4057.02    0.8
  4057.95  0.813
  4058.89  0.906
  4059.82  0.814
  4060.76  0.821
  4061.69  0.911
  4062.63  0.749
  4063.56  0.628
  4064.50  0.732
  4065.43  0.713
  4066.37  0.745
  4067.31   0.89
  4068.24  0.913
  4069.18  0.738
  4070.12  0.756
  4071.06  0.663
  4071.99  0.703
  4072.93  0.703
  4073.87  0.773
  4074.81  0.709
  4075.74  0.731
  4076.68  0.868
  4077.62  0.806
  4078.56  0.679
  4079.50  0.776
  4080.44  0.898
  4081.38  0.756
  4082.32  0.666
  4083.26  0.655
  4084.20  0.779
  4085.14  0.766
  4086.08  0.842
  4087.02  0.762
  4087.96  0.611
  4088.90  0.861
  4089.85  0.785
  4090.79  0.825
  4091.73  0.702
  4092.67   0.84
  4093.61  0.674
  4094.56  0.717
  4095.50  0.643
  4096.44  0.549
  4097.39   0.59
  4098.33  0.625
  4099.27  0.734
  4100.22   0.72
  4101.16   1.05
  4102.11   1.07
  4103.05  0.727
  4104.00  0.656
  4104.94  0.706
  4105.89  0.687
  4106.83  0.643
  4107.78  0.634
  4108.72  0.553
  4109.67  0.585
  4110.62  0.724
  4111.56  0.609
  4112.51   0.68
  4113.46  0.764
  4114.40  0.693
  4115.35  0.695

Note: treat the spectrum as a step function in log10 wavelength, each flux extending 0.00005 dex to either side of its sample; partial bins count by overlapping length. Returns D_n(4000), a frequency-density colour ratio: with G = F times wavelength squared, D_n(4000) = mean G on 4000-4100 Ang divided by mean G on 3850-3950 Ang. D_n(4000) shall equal 1.3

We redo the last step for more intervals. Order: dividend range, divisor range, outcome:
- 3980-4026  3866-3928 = 1.23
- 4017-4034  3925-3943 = 1.70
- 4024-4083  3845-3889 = 1.20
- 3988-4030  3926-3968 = 1.40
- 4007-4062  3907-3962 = 1.31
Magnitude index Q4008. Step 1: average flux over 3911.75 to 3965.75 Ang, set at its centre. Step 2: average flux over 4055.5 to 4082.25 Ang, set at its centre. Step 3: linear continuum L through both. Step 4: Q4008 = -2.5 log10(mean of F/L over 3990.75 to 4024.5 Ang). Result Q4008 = -0.14 mag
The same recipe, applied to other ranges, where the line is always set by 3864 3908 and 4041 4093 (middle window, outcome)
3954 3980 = 0.27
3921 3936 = 0.44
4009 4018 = -0.09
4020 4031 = -0.09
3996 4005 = -0.10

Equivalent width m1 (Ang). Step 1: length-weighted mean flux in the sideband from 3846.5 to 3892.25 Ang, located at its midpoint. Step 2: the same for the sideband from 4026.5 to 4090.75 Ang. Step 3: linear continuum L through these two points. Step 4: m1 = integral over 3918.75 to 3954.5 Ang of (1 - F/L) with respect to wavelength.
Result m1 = 6.3 Ang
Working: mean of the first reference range 0.72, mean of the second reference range 0.787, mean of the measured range 0.614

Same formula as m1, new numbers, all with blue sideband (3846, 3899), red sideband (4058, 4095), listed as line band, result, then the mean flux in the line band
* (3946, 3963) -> 0.40 Ang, 0.713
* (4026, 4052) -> -1.95 Ang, 0.812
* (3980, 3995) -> -0.43 Ang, 0.761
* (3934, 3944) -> 1.03 Ang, 0.651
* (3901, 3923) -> -0.39 Ang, 0.73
